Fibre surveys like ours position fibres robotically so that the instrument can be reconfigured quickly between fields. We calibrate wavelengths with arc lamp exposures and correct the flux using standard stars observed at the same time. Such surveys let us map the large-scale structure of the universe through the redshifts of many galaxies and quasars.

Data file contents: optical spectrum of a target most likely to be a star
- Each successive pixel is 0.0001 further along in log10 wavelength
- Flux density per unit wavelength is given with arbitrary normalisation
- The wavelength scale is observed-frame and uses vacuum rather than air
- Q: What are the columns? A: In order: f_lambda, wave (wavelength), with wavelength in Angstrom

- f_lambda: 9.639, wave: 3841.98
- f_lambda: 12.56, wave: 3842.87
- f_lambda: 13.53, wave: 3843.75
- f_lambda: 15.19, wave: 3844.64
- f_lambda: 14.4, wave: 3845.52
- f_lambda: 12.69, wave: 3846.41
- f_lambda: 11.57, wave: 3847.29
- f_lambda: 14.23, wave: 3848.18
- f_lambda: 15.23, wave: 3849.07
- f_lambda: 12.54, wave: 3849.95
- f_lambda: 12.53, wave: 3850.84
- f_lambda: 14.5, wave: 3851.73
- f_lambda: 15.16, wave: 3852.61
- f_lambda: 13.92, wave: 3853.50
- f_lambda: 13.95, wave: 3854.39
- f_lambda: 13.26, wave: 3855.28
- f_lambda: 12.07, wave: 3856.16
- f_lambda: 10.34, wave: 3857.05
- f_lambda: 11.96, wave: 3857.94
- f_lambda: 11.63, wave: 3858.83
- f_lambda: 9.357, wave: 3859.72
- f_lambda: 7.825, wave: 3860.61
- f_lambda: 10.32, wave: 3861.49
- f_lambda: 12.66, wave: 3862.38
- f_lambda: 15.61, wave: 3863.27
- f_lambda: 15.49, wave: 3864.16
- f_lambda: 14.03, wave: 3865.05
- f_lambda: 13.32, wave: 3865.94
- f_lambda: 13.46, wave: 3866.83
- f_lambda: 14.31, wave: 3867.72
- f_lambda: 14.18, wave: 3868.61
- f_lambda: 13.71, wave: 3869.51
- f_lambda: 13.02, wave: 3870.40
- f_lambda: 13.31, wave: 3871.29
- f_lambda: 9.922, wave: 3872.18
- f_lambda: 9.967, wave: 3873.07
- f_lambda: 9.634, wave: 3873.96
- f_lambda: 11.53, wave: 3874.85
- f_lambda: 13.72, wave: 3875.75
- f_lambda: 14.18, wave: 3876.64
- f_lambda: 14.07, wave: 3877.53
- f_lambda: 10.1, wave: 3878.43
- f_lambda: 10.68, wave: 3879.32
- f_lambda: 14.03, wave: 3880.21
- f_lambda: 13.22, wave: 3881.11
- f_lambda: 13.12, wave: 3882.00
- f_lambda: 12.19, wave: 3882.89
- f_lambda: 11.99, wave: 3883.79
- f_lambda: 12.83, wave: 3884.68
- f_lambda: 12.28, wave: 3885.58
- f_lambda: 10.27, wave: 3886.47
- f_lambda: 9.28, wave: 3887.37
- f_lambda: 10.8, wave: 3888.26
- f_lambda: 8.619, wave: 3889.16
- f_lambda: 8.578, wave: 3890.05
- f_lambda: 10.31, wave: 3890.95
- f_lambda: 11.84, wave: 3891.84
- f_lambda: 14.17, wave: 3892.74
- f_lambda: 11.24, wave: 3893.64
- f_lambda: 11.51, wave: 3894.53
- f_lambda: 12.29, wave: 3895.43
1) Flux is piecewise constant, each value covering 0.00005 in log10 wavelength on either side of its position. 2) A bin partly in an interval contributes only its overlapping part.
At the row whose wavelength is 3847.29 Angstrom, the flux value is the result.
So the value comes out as 11.57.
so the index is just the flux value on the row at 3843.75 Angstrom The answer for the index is 13.53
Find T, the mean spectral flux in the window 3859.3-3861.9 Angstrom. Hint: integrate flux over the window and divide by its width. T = 9.18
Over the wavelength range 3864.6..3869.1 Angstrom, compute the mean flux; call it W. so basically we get 13.8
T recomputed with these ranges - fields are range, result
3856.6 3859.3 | 11.3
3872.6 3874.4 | 9.82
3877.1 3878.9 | 12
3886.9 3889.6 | 9.56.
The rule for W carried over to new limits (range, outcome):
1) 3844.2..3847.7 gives 13.5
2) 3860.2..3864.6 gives 12.4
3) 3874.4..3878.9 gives 12.7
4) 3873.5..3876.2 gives 11.6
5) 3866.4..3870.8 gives 13.7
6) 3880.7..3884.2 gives 12.6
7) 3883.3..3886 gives 12.3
